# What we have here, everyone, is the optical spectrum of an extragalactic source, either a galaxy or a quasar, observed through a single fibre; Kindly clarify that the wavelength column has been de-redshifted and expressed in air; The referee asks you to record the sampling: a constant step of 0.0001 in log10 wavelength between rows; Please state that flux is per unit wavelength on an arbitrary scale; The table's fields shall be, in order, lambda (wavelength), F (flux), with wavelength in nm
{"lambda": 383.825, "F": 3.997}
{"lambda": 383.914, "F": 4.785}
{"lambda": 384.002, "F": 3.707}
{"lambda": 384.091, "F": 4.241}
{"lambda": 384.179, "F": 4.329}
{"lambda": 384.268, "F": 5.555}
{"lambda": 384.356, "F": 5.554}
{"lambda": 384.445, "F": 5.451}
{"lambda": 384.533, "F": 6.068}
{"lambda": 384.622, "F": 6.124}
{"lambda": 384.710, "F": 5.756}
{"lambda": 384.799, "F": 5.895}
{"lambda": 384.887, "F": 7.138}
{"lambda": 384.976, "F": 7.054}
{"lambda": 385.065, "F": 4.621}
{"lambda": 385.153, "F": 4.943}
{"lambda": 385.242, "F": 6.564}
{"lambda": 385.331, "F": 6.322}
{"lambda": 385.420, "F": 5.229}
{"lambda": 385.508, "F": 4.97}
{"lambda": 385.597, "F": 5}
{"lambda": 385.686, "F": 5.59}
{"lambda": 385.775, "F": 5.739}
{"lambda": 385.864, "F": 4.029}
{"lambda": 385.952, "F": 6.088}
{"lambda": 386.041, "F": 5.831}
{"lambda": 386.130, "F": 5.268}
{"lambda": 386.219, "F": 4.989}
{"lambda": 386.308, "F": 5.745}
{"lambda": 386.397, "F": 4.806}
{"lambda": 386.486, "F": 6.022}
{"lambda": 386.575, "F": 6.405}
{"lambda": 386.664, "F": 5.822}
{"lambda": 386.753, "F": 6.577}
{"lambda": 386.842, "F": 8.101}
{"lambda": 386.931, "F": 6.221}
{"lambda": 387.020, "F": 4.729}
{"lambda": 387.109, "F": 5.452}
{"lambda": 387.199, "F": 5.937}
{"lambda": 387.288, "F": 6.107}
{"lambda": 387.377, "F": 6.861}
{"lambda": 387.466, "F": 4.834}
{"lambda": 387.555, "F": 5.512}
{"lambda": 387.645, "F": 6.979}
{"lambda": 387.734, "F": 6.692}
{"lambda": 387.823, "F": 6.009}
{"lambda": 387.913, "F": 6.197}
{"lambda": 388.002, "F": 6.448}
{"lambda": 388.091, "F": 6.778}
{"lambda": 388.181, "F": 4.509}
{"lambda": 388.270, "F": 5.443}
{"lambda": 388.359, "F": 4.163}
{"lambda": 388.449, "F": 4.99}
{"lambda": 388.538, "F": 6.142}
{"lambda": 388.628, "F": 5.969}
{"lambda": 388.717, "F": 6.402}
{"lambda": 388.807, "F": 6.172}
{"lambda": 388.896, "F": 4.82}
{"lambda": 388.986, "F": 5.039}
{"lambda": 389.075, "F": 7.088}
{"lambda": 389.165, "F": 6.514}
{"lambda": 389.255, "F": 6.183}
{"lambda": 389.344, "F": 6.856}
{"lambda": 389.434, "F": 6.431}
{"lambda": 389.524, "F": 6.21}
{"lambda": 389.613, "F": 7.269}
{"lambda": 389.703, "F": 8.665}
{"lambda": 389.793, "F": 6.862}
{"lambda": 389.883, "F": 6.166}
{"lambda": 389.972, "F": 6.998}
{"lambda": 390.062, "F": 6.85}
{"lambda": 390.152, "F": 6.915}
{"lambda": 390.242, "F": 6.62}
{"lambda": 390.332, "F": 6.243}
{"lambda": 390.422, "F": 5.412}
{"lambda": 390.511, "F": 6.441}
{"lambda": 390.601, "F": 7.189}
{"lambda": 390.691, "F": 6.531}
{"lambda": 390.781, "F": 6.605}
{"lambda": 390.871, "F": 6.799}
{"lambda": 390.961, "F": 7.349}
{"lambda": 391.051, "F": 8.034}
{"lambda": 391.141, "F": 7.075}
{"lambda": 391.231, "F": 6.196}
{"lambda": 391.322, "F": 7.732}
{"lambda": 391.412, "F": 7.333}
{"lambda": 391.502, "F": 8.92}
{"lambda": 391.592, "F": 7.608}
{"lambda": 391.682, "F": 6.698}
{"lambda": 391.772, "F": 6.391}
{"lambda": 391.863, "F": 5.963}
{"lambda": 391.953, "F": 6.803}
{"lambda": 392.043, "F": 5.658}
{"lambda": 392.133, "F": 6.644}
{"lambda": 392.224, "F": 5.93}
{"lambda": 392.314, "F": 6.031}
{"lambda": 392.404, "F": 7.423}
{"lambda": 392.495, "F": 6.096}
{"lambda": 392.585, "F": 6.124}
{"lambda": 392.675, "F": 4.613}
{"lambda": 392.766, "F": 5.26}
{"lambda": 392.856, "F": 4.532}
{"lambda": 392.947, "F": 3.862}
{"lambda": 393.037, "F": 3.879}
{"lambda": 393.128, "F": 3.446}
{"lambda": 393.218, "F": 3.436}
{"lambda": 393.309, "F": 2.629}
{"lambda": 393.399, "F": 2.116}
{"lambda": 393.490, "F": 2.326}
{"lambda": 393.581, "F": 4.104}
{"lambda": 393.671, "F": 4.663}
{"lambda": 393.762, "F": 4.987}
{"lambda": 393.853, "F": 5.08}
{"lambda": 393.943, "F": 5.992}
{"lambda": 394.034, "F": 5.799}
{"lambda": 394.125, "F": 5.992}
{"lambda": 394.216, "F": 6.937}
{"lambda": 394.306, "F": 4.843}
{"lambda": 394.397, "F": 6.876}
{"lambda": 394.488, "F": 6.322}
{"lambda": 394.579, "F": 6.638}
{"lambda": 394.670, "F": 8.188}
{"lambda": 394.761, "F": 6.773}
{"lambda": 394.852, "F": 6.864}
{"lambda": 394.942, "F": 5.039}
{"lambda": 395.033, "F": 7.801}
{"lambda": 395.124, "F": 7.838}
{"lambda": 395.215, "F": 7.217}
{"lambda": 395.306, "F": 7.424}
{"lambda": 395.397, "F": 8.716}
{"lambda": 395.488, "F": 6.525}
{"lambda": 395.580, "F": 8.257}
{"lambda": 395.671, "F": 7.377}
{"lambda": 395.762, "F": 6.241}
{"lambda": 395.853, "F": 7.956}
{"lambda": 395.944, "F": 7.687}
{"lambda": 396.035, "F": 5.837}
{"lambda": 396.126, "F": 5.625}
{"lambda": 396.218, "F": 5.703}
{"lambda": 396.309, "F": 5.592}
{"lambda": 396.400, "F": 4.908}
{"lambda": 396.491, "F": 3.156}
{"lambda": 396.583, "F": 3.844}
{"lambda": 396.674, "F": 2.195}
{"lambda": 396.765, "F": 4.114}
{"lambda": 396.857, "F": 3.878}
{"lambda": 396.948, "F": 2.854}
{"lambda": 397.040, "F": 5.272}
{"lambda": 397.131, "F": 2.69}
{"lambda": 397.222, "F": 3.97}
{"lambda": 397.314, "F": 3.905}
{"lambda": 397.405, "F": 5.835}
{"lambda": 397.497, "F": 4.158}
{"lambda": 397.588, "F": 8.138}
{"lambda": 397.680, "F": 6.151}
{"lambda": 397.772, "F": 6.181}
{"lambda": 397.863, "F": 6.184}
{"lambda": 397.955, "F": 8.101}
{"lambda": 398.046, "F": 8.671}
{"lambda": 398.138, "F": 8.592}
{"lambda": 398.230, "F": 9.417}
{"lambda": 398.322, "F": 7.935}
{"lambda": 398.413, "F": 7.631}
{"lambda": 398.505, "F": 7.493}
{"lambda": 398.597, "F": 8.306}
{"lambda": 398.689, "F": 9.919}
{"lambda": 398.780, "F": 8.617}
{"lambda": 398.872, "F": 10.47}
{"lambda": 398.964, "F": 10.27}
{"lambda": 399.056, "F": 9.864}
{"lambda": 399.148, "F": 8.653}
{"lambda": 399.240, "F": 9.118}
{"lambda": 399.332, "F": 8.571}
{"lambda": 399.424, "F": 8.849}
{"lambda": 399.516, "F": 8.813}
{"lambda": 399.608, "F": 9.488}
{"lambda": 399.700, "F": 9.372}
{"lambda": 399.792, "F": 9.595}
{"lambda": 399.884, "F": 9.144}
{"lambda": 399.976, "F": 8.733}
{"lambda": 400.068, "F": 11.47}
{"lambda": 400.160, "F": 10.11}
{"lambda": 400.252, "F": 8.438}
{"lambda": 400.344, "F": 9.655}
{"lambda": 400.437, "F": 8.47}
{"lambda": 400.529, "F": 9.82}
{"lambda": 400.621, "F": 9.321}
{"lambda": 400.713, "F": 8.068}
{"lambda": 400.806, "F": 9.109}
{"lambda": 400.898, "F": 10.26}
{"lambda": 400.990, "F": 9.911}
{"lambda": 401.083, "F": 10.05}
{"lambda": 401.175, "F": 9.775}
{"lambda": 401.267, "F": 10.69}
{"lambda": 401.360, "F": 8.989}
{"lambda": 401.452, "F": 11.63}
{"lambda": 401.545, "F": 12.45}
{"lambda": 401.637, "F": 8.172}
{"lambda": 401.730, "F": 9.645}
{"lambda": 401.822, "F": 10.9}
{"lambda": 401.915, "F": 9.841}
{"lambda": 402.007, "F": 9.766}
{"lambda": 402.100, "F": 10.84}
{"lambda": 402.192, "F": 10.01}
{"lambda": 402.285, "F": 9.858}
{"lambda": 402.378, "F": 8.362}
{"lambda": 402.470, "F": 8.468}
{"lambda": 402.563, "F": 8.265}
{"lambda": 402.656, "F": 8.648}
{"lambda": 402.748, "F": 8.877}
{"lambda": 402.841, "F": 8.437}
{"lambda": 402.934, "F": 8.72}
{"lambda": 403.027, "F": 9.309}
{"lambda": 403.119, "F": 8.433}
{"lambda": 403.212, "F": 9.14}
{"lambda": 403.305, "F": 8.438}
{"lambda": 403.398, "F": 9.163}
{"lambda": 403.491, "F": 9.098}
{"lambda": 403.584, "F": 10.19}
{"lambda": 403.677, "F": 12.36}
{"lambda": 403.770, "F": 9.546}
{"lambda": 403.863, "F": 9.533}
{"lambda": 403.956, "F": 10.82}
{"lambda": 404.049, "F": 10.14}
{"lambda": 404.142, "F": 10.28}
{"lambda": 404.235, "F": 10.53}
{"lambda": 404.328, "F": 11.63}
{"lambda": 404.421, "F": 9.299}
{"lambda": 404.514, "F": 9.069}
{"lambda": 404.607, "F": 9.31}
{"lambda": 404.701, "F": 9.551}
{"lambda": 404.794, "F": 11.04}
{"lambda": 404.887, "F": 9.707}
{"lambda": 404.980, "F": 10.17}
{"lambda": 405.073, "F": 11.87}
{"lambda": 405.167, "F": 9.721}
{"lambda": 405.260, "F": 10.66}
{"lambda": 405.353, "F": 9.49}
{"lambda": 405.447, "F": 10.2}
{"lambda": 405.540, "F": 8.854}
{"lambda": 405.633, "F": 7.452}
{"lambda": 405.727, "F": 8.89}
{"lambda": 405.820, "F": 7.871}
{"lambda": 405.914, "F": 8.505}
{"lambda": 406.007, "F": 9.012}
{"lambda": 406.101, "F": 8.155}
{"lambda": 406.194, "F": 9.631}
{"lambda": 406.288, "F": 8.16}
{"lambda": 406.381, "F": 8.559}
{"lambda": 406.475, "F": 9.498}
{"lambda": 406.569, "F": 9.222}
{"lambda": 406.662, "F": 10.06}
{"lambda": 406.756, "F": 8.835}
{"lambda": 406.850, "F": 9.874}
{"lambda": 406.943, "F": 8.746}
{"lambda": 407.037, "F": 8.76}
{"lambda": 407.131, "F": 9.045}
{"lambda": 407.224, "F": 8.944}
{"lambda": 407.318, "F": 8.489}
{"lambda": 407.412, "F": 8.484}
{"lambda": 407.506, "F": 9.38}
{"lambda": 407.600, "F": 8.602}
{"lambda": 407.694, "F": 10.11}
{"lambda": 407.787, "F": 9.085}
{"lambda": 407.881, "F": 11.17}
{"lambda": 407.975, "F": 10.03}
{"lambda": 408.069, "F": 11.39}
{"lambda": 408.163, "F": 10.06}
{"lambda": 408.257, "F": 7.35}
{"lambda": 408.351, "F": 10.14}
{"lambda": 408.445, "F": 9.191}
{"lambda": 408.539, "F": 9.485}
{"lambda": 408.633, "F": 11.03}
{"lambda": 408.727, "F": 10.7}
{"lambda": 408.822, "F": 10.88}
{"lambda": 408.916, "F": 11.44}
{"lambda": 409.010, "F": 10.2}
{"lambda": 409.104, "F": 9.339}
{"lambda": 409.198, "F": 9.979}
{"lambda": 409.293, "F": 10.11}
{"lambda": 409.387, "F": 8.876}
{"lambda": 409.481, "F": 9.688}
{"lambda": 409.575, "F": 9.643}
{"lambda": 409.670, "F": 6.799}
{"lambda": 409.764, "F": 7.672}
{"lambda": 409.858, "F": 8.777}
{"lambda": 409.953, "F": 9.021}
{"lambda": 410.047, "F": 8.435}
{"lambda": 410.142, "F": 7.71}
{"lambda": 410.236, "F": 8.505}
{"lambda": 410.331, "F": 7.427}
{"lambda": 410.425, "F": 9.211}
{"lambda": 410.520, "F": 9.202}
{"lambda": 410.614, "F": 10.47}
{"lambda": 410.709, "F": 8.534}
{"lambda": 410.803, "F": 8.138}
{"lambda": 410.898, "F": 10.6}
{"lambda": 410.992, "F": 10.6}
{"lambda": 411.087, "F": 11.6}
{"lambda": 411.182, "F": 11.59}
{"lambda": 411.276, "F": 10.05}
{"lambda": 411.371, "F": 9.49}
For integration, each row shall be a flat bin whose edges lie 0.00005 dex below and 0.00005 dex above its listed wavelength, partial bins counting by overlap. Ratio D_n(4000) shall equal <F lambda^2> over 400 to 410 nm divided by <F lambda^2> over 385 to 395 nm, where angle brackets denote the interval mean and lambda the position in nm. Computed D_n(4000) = 1.73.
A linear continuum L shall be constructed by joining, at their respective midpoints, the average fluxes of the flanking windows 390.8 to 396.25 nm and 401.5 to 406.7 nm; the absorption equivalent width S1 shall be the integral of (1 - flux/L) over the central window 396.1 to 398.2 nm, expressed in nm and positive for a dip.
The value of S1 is 0.60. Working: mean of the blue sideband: 6.14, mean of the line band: 5.23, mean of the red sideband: 9.53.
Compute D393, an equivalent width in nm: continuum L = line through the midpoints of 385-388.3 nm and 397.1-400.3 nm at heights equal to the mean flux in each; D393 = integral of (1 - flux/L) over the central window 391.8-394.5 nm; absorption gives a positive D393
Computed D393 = 0.73 nm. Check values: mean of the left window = 5.78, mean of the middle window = 5.14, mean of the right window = 8.11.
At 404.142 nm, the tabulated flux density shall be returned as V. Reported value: 10.28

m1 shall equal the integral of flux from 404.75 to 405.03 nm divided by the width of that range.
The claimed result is 10.3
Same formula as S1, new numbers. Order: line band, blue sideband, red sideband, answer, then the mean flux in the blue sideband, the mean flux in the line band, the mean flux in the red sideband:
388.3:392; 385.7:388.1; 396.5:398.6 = -0.452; 5.92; 6.6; 5.8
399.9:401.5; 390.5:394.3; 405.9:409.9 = -0.407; 5.77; 9.67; 9.38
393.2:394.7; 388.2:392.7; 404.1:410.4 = 0.422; 6.49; 5.11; 9.4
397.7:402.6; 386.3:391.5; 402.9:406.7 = -0.353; 6.34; 9.24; 9.55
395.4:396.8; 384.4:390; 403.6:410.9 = 0.322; 5.96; 5.77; 9.46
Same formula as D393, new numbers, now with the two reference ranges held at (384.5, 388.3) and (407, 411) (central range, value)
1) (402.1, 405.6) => -0.45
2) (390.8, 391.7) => -0.11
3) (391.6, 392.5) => 0.04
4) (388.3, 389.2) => 0.07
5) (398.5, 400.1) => -0.29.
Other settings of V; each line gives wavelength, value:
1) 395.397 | 8.716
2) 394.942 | 5.039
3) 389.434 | 6.431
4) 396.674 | 2.195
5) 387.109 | 5.452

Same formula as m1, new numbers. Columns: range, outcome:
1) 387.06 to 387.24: 5.64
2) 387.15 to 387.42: 6.28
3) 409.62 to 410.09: 8.14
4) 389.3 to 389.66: 6.7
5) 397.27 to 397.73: 5.64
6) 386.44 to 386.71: 6.08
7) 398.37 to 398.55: 7.55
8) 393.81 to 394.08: 5.63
